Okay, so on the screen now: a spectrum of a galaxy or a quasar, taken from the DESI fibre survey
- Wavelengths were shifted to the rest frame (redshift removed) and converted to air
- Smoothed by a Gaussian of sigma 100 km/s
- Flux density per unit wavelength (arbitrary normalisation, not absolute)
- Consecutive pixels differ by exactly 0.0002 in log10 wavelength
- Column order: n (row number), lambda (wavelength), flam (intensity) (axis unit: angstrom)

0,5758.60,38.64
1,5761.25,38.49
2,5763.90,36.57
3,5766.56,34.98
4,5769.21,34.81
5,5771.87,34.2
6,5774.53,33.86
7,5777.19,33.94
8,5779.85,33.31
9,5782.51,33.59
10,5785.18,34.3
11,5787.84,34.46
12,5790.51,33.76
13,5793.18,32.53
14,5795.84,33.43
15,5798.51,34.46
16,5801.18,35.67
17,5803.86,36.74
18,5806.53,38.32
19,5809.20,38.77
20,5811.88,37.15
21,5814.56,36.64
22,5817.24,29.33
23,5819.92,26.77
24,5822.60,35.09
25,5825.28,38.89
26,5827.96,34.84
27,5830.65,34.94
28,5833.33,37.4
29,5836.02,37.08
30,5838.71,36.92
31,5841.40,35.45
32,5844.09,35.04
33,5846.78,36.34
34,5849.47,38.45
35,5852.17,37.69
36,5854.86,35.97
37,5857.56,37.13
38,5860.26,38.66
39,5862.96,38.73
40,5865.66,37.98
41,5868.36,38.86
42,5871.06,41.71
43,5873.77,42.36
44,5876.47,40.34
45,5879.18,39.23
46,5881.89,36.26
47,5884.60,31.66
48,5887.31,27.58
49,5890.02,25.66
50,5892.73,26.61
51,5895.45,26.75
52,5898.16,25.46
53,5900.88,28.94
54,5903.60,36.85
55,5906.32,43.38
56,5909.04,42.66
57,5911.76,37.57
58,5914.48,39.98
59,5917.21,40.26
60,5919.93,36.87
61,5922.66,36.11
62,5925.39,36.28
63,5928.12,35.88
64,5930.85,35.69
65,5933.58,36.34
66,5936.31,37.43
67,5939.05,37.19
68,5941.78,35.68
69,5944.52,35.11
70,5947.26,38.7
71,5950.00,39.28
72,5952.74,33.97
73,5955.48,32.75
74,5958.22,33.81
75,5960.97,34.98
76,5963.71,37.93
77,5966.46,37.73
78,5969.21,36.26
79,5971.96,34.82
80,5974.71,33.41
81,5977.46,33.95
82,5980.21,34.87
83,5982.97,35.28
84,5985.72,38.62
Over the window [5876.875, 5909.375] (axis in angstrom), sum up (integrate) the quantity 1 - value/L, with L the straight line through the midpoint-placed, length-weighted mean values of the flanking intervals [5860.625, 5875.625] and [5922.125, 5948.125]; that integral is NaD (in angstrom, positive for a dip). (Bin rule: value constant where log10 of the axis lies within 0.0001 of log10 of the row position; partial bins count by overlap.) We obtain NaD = 5.1 angstrom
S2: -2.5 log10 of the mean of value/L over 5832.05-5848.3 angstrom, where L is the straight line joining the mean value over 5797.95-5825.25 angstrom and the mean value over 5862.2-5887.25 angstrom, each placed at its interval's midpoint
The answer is 0.00 mag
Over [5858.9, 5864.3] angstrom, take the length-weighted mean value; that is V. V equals 38.7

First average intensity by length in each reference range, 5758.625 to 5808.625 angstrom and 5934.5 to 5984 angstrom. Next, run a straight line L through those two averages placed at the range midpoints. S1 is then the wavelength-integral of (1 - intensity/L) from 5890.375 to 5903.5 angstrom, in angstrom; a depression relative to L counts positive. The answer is 2.84 angstrom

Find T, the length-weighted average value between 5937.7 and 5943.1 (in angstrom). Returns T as 36.5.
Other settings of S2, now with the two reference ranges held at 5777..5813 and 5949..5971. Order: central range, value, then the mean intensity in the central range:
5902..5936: -0.07 mag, 38.1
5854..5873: -0.10 mag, 38.6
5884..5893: 0.27 mag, 27.7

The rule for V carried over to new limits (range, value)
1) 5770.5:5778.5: 34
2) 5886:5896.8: 26.6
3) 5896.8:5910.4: 35.5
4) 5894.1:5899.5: 26.1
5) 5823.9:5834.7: 36.5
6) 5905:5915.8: 40.9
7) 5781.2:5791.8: 34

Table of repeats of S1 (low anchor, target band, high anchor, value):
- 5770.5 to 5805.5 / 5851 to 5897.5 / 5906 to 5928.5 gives 2.29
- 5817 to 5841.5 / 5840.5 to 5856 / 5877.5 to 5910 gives -1.06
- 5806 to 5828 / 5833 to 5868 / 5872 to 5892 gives -2.41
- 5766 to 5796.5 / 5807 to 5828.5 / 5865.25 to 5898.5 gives -0.55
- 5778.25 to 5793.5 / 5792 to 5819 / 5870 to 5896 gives -1.13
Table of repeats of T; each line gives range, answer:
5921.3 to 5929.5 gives 36.1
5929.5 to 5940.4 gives 36.7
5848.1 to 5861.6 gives 37.6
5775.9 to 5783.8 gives 33.6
